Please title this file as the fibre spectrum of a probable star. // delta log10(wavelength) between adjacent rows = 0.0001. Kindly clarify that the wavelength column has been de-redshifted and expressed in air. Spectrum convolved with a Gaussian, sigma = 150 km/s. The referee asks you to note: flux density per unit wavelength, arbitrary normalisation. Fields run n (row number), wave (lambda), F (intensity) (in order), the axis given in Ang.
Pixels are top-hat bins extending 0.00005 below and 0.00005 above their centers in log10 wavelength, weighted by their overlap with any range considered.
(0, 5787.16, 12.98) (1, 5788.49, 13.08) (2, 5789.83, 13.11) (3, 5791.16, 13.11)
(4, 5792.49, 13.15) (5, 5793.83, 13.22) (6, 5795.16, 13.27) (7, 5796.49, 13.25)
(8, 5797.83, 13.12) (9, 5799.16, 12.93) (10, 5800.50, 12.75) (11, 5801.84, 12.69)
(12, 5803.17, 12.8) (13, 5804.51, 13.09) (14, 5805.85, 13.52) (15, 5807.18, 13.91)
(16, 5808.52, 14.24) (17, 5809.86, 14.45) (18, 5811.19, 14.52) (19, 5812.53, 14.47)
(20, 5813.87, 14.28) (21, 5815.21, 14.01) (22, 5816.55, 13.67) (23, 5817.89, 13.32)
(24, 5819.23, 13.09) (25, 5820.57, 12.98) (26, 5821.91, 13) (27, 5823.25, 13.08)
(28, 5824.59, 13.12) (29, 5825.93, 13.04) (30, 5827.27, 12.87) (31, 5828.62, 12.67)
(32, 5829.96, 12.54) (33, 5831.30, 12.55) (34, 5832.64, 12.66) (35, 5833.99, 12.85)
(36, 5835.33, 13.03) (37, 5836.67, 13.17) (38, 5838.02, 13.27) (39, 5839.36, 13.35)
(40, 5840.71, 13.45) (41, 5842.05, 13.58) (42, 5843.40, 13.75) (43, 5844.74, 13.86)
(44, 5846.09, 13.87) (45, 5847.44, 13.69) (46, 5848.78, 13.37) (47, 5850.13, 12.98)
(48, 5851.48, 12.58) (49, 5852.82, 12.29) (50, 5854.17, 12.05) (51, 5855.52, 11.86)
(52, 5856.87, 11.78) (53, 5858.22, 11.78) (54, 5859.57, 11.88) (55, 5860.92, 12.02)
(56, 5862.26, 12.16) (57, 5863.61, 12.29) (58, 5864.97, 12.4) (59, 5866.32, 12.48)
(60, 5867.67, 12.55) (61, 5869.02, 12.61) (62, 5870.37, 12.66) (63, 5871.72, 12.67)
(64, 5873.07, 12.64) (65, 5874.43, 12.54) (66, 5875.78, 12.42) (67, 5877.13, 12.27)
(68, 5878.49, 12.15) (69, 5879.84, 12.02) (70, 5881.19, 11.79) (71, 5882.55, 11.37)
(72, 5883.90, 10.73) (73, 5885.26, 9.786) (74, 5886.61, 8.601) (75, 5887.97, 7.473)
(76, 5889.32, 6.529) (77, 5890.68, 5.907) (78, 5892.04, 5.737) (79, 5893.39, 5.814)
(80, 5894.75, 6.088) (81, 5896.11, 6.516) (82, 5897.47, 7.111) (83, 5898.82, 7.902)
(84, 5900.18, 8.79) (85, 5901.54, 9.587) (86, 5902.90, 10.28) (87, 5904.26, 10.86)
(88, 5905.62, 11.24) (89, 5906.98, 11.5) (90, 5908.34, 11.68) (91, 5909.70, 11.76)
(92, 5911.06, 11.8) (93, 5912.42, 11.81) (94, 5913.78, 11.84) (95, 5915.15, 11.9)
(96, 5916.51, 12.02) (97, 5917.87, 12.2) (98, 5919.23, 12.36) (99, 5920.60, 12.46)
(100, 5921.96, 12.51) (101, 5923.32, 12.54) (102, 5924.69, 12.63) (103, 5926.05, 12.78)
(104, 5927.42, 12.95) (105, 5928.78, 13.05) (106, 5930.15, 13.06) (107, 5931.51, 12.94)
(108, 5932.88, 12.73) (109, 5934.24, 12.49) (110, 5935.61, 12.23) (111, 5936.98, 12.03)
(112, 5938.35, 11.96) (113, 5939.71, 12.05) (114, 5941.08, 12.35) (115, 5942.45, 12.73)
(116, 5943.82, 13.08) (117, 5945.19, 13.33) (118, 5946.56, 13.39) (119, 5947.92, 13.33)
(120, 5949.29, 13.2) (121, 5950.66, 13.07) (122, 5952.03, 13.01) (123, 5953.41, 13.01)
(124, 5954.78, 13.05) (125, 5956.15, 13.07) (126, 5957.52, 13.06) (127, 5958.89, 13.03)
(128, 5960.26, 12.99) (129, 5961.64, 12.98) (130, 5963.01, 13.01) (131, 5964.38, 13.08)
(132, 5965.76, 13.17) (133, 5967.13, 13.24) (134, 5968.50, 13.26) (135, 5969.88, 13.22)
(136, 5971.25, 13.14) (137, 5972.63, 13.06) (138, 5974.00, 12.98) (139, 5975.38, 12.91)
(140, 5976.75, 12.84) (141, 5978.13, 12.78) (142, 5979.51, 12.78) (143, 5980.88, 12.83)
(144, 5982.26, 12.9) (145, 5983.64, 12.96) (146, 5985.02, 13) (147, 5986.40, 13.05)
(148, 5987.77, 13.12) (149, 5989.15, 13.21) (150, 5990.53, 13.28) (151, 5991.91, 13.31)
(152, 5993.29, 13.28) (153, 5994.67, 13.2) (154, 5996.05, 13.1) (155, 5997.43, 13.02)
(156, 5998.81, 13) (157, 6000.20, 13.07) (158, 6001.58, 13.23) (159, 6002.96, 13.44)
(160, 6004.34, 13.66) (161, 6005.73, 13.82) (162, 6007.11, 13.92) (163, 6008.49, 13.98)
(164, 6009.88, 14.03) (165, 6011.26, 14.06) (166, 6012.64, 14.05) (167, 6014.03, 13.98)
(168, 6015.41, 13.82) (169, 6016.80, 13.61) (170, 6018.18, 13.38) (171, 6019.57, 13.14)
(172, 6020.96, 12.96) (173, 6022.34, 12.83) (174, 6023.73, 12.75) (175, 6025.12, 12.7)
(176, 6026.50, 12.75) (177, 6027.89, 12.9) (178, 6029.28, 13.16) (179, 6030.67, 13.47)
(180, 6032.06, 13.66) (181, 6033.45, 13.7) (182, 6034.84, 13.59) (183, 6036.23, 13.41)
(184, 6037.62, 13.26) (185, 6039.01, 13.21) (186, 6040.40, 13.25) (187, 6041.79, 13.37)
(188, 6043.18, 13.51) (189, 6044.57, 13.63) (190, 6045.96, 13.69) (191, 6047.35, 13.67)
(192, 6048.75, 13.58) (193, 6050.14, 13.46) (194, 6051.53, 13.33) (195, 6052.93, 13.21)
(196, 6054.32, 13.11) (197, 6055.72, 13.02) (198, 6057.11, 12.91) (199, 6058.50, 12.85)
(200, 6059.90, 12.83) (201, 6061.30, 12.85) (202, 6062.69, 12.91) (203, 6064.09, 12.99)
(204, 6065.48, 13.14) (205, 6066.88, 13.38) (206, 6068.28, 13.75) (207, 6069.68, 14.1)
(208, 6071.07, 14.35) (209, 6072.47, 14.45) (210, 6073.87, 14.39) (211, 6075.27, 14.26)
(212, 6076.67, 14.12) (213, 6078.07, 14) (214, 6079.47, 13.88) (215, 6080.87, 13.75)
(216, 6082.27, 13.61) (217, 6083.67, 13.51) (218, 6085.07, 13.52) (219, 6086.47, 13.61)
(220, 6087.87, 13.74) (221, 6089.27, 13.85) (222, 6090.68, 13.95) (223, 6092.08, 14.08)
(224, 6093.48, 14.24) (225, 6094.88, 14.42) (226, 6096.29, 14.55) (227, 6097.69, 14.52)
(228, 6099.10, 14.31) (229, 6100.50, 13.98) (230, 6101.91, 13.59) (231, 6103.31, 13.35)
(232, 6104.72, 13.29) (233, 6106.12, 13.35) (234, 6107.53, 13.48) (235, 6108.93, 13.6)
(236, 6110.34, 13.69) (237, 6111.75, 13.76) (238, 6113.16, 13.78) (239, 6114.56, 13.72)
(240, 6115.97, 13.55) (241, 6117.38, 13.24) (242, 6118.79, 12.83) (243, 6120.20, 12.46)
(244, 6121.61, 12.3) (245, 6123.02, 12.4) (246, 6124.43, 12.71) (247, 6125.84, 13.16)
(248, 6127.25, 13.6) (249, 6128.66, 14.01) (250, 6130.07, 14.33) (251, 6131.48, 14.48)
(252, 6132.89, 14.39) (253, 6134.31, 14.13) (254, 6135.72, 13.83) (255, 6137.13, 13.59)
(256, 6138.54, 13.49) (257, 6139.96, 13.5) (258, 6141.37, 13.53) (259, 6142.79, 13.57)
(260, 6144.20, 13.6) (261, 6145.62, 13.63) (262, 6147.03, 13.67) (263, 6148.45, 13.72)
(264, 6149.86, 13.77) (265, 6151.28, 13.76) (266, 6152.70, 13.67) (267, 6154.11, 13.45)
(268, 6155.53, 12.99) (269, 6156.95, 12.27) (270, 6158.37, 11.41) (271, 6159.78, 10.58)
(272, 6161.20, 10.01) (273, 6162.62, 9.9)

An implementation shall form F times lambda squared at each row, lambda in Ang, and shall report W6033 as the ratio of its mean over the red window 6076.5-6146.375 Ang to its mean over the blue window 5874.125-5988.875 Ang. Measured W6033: 1.23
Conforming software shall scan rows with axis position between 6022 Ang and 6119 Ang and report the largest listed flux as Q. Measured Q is 14.55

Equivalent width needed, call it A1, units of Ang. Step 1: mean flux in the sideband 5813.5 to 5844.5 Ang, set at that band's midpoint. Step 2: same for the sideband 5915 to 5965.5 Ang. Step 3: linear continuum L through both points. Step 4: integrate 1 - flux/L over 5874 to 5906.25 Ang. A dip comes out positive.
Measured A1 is 9.1 Ang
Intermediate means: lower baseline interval 13.2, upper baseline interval 12.8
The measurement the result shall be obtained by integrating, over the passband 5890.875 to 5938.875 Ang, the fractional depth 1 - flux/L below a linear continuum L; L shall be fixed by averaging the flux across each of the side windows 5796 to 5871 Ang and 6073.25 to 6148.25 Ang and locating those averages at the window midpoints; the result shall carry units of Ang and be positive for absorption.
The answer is 8.3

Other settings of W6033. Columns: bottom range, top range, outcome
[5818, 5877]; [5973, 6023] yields 1.09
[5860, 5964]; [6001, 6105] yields 1.23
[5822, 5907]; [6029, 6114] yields 1.28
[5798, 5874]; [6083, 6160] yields 1.14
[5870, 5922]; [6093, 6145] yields 1.42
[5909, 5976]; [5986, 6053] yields 1.08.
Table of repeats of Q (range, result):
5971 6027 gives 14.06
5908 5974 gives 13.39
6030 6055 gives 13.7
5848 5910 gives 13.37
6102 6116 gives 13.78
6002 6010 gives 14.03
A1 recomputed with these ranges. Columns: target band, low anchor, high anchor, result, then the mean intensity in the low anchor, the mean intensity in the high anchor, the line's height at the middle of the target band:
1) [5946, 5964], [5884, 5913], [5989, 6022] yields -2.81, 8.92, 13.5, 11.3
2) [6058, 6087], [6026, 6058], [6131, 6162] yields -0.73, 13.3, 13.2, 13.3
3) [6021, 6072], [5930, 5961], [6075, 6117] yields 0.80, 12.8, 13.8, 13.5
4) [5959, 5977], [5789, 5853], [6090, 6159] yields 0.47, 13.3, 13.6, 13.4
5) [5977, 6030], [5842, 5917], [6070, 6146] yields -3.18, 11.1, 13.7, 12.5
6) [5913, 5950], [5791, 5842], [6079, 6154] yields 2.29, 13.3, 13.7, 13.4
